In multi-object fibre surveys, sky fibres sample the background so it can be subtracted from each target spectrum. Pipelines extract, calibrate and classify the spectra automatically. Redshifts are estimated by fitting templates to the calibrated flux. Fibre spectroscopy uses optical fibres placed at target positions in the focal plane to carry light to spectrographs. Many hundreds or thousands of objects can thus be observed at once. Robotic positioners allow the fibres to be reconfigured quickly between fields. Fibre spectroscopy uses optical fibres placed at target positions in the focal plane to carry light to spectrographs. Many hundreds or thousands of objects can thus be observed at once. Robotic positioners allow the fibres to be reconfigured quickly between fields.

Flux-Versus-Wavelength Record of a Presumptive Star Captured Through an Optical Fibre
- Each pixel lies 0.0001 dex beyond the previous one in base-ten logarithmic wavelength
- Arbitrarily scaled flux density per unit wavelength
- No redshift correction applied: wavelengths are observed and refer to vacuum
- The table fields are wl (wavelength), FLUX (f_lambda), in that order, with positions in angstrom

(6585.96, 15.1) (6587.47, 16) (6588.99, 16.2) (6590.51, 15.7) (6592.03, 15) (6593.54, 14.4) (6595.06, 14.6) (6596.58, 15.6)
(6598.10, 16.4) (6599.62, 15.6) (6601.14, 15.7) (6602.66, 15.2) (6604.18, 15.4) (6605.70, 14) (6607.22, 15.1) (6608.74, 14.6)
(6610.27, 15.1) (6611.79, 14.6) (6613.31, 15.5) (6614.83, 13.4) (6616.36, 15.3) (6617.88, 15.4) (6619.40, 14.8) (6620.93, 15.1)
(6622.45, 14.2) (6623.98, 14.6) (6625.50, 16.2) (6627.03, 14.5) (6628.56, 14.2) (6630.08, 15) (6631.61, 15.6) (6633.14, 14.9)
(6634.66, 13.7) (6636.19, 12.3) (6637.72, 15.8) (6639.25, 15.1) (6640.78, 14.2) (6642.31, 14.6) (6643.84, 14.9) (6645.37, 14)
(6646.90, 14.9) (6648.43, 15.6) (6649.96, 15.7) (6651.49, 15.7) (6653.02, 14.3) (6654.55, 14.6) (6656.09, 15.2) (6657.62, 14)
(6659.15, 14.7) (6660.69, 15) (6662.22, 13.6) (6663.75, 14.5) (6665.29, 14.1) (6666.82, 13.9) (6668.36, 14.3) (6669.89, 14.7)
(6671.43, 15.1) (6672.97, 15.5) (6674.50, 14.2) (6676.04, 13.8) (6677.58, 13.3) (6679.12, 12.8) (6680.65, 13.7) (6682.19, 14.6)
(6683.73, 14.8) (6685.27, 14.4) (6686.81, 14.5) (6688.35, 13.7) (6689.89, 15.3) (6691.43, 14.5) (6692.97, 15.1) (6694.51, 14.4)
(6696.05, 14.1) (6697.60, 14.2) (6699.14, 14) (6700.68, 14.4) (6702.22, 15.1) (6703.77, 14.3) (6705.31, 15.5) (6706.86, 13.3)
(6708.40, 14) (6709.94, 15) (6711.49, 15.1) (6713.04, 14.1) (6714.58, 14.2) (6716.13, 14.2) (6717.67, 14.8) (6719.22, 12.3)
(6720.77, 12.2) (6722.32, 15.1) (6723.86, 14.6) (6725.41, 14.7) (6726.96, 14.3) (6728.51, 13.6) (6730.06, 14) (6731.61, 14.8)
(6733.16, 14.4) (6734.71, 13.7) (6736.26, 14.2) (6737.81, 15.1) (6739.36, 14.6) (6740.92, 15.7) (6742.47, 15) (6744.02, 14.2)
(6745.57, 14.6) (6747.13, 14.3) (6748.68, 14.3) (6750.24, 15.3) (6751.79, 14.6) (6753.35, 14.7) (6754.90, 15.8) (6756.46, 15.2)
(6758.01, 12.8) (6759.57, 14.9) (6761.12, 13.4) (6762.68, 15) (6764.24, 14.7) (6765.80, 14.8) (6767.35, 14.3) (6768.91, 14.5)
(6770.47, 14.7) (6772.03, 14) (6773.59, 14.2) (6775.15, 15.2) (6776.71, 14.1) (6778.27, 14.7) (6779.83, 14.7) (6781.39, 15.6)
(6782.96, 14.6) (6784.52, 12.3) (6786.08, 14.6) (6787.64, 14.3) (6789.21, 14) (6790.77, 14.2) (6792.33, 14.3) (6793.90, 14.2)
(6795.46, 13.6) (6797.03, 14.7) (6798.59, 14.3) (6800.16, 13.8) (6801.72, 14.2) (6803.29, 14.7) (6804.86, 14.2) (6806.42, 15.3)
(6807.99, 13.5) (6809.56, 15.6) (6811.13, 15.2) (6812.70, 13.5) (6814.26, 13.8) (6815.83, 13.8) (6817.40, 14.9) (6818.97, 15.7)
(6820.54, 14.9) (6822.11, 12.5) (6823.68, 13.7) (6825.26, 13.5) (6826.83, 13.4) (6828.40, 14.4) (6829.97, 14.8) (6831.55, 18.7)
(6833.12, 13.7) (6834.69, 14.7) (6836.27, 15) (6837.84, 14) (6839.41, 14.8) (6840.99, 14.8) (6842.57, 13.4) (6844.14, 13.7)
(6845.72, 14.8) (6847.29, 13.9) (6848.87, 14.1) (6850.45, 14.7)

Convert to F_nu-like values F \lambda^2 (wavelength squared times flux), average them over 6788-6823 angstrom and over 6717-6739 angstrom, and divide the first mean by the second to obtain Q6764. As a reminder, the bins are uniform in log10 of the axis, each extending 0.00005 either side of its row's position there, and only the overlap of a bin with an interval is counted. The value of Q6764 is 1.04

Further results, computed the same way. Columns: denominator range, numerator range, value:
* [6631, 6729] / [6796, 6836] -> 1.04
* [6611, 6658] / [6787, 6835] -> 1.03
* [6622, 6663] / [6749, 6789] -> 1.02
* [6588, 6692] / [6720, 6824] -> 1.02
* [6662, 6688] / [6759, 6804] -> 1.04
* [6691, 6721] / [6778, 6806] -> 1.03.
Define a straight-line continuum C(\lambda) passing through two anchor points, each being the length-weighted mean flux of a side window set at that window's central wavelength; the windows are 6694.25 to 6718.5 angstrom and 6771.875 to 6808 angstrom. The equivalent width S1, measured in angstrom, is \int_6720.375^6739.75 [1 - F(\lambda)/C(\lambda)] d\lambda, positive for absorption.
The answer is 0.14 angstrom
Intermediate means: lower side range 14.4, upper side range 14.3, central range 14.3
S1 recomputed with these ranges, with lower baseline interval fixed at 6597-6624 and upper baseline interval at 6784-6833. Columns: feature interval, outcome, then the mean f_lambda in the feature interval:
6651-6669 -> 0.5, 14.5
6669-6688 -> 0.7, 14.3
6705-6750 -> 0.9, 14.3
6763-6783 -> -0.2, 14.6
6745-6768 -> -0.1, 14.6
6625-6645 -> 0.4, 14.7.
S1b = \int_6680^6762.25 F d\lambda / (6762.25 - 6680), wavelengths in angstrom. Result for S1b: 14.4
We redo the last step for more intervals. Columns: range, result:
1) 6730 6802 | 14.5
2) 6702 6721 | 14.2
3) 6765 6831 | 14.3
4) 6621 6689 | 14.5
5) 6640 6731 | 14.4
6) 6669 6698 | 14.4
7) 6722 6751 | 14.5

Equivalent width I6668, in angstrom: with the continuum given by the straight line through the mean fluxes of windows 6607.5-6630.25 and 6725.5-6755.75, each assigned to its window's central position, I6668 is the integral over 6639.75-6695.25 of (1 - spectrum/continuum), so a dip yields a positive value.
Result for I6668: 0.9 angstrom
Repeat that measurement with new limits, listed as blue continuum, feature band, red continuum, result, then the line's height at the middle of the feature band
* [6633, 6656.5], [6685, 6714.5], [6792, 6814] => 0.2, 14.6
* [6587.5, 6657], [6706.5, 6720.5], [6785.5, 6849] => 0.6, 14.7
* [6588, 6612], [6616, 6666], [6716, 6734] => 0.4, 14.8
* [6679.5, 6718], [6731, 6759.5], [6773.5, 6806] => -0.5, 14.4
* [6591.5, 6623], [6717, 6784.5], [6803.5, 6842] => 1.1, 14.7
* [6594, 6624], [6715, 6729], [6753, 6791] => 0.6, 14.6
